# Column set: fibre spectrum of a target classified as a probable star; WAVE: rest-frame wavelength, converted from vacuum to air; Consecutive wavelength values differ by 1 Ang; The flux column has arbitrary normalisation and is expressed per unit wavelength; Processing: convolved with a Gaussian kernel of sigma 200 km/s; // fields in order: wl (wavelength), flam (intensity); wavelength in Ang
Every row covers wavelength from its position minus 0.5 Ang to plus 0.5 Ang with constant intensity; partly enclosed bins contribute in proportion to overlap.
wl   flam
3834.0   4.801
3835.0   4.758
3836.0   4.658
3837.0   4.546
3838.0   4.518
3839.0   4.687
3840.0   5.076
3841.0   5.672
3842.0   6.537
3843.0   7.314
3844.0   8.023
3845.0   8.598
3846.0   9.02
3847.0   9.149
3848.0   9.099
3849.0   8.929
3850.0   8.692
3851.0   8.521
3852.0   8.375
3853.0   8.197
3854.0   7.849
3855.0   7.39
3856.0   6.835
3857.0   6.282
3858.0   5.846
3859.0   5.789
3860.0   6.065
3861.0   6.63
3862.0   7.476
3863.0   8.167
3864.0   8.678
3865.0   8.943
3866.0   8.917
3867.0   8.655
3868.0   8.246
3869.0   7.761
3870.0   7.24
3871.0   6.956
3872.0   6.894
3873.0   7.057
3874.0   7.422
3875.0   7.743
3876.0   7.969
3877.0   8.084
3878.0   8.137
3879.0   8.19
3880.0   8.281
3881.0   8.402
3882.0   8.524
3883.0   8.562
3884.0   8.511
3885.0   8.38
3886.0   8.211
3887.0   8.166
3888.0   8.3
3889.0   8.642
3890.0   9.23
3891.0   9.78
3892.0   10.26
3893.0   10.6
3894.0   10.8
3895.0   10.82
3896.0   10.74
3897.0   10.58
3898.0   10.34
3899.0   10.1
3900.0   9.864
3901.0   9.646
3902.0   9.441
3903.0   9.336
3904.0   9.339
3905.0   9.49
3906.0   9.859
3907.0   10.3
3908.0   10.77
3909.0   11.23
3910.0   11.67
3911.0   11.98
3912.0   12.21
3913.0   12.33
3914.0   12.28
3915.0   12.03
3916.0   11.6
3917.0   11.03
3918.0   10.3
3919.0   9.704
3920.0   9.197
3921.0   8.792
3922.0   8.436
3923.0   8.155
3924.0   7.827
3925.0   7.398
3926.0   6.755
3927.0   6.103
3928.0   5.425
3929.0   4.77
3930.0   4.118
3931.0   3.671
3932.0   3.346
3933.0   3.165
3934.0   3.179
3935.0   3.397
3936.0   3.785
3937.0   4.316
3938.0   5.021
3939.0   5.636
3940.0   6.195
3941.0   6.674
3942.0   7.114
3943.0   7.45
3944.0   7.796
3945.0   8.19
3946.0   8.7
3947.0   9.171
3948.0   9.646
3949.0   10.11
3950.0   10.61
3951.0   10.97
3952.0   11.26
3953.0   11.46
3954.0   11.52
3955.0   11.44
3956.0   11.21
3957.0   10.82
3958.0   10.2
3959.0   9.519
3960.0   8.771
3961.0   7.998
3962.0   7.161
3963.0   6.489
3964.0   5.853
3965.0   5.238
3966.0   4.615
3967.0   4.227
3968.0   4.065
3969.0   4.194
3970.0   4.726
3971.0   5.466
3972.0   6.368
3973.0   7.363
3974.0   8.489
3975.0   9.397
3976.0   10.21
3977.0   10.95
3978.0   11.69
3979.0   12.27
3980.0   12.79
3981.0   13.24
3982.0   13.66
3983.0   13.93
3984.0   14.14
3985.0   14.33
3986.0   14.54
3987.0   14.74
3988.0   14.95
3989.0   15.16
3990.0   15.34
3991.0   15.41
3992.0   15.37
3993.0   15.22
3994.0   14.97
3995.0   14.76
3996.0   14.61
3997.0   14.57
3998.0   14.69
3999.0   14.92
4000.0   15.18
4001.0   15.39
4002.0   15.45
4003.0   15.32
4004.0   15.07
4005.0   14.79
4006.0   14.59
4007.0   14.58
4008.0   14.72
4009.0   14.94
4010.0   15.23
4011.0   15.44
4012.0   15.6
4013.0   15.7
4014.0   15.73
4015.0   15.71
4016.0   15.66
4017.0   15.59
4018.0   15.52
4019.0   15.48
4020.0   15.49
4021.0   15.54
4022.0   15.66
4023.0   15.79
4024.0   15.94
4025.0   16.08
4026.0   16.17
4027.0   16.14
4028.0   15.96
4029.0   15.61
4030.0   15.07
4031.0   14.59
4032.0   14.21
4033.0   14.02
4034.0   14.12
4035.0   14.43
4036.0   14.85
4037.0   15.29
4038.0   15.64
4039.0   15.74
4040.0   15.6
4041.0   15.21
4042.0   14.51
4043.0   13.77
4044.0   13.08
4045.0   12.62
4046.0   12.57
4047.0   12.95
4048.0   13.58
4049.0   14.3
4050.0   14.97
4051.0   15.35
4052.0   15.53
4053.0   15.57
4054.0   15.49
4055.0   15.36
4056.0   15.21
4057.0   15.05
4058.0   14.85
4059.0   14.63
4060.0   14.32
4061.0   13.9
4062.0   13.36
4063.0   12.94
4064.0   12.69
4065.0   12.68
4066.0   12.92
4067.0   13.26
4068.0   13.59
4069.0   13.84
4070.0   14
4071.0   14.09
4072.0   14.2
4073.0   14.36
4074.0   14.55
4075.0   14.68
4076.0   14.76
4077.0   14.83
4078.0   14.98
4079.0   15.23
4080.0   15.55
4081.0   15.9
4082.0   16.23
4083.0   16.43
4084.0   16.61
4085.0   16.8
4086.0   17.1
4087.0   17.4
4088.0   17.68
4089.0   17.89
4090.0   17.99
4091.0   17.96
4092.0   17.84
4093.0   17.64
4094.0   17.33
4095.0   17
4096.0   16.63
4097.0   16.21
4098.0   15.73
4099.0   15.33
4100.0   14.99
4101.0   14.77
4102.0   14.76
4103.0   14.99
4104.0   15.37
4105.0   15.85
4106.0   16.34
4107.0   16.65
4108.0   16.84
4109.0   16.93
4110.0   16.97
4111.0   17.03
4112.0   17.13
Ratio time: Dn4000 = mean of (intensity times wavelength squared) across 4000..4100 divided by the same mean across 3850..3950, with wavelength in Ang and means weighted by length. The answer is 2.0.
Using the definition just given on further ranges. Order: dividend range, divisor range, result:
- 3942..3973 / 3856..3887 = 1.10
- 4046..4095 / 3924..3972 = 2.30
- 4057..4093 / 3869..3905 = 1.88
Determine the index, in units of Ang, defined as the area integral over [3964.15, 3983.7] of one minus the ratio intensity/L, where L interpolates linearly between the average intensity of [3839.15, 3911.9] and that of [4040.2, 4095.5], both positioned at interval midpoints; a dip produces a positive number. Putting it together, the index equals 5.5 Ang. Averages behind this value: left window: 8.56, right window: 15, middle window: 8.58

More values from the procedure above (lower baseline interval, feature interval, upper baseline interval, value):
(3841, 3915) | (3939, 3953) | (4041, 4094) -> 2.91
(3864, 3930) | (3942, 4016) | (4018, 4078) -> 3.43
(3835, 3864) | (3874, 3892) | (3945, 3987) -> -1.55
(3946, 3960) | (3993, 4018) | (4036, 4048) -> -4.79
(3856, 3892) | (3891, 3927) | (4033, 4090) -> -3.66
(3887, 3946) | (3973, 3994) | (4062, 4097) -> -3.33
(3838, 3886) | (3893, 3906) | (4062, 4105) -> -1.56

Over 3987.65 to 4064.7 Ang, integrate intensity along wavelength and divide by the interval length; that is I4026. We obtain 14.9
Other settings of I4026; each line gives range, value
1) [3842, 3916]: 8.88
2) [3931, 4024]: 11.1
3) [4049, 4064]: 14.7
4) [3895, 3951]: 8.41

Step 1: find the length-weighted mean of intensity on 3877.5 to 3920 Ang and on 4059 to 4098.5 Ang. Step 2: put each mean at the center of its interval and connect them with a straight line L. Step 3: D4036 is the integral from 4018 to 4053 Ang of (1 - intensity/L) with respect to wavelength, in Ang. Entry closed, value -2.1 Ang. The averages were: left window 9.94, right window 15.4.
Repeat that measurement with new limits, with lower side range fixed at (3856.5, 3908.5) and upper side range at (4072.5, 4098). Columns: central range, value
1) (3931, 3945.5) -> 7.4 Ang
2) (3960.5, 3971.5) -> 5.9 Ang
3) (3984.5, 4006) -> -3.4 Ang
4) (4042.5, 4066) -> 1.7 Ang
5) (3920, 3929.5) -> 2.8 Ang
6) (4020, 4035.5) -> -1.2 Ang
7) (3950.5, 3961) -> 0.8 Ang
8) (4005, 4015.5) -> -1.3 Ang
